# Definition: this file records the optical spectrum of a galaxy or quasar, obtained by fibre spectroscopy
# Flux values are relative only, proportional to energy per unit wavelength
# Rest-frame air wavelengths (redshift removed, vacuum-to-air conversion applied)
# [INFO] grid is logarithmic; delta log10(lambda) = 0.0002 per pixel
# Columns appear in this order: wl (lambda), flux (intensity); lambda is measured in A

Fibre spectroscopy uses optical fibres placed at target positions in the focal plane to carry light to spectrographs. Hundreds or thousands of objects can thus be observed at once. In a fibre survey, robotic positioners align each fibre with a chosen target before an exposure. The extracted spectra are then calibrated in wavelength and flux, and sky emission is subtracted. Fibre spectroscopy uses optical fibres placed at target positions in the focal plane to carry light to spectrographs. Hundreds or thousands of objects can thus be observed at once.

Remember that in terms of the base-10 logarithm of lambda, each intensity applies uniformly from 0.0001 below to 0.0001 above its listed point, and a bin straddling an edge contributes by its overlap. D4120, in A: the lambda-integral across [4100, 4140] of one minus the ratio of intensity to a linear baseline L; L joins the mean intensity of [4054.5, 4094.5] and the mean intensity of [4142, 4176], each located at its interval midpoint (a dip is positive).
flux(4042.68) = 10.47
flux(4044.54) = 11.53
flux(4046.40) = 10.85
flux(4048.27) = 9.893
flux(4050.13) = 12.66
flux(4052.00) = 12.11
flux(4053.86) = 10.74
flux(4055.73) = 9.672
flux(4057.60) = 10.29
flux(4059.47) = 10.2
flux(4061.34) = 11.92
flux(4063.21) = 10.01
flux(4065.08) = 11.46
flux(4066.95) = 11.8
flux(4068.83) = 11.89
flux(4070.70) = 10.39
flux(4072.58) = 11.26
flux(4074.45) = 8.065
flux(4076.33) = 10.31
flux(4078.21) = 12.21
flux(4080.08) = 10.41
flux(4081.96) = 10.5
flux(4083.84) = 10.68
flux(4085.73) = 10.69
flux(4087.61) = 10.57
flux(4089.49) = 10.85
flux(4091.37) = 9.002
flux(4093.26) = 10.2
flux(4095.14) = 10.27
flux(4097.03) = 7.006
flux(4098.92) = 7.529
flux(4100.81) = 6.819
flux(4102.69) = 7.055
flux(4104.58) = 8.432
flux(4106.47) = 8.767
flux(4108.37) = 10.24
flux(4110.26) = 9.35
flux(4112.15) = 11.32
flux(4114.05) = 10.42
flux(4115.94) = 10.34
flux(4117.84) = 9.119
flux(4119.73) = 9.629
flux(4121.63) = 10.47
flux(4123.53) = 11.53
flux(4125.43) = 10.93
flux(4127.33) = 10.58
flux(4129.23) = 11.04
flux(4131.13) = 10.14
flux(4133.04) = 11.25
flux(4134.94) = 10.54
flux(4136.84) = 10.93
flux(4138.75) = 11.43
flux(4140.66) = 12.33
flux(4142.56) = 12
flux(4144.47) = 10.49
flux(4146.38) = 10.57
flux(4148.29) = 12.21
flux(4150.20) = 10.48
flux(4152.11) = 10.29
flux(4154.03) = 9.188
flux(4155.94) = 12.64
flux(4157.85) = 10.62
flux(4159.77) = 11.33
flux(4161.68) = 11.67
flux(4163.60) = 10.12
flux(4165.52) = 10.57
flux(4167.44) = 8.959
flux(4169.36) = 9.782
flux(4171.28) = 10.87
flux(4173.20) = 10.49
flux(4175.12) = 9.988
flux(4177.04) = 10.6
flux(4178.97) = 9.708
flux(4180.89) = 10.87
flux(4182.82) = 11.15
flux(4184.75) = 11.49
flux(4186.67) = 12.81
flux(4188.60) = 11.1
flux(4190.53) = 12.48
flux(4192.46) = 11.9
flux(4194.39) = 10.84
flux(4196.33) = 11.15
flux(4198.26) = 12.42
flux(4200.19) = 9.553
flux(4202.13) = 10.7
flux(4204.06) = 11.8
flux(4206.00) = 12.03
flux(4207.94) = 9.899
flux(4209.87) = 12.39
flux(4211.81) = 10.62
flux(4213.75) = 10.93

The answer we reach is 2.20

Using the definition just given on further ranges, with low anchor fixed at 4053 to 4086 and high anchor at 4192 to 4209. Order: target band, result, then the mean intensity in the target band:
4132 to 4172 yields 0.36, 10.9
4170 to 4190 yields 0.25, 10.9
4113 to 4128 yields 0.67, 10.4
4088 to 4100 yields 1.77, 9.18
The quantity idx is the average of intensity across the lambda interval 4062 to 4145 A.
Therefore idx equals 10.2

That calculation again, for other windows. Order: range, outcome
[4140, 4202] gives 10.9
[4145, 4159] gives 10.8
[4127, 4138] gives 10.8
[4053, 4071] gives 10.9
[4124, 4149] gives 11.1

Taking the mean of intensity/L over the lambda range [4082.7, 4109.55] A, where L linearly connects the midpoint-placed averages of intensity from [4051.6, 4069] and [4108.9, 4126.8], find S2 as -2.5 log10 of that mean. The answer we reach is 0.16 mag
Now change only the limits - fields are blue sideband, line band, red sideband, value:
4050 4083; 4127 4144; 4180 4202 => 0.001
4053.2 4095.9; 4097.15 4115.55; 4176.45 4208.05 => 0.214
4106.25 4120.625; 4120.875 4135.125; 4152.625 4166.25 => -0.060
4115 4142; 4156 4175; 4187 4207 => 0.055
